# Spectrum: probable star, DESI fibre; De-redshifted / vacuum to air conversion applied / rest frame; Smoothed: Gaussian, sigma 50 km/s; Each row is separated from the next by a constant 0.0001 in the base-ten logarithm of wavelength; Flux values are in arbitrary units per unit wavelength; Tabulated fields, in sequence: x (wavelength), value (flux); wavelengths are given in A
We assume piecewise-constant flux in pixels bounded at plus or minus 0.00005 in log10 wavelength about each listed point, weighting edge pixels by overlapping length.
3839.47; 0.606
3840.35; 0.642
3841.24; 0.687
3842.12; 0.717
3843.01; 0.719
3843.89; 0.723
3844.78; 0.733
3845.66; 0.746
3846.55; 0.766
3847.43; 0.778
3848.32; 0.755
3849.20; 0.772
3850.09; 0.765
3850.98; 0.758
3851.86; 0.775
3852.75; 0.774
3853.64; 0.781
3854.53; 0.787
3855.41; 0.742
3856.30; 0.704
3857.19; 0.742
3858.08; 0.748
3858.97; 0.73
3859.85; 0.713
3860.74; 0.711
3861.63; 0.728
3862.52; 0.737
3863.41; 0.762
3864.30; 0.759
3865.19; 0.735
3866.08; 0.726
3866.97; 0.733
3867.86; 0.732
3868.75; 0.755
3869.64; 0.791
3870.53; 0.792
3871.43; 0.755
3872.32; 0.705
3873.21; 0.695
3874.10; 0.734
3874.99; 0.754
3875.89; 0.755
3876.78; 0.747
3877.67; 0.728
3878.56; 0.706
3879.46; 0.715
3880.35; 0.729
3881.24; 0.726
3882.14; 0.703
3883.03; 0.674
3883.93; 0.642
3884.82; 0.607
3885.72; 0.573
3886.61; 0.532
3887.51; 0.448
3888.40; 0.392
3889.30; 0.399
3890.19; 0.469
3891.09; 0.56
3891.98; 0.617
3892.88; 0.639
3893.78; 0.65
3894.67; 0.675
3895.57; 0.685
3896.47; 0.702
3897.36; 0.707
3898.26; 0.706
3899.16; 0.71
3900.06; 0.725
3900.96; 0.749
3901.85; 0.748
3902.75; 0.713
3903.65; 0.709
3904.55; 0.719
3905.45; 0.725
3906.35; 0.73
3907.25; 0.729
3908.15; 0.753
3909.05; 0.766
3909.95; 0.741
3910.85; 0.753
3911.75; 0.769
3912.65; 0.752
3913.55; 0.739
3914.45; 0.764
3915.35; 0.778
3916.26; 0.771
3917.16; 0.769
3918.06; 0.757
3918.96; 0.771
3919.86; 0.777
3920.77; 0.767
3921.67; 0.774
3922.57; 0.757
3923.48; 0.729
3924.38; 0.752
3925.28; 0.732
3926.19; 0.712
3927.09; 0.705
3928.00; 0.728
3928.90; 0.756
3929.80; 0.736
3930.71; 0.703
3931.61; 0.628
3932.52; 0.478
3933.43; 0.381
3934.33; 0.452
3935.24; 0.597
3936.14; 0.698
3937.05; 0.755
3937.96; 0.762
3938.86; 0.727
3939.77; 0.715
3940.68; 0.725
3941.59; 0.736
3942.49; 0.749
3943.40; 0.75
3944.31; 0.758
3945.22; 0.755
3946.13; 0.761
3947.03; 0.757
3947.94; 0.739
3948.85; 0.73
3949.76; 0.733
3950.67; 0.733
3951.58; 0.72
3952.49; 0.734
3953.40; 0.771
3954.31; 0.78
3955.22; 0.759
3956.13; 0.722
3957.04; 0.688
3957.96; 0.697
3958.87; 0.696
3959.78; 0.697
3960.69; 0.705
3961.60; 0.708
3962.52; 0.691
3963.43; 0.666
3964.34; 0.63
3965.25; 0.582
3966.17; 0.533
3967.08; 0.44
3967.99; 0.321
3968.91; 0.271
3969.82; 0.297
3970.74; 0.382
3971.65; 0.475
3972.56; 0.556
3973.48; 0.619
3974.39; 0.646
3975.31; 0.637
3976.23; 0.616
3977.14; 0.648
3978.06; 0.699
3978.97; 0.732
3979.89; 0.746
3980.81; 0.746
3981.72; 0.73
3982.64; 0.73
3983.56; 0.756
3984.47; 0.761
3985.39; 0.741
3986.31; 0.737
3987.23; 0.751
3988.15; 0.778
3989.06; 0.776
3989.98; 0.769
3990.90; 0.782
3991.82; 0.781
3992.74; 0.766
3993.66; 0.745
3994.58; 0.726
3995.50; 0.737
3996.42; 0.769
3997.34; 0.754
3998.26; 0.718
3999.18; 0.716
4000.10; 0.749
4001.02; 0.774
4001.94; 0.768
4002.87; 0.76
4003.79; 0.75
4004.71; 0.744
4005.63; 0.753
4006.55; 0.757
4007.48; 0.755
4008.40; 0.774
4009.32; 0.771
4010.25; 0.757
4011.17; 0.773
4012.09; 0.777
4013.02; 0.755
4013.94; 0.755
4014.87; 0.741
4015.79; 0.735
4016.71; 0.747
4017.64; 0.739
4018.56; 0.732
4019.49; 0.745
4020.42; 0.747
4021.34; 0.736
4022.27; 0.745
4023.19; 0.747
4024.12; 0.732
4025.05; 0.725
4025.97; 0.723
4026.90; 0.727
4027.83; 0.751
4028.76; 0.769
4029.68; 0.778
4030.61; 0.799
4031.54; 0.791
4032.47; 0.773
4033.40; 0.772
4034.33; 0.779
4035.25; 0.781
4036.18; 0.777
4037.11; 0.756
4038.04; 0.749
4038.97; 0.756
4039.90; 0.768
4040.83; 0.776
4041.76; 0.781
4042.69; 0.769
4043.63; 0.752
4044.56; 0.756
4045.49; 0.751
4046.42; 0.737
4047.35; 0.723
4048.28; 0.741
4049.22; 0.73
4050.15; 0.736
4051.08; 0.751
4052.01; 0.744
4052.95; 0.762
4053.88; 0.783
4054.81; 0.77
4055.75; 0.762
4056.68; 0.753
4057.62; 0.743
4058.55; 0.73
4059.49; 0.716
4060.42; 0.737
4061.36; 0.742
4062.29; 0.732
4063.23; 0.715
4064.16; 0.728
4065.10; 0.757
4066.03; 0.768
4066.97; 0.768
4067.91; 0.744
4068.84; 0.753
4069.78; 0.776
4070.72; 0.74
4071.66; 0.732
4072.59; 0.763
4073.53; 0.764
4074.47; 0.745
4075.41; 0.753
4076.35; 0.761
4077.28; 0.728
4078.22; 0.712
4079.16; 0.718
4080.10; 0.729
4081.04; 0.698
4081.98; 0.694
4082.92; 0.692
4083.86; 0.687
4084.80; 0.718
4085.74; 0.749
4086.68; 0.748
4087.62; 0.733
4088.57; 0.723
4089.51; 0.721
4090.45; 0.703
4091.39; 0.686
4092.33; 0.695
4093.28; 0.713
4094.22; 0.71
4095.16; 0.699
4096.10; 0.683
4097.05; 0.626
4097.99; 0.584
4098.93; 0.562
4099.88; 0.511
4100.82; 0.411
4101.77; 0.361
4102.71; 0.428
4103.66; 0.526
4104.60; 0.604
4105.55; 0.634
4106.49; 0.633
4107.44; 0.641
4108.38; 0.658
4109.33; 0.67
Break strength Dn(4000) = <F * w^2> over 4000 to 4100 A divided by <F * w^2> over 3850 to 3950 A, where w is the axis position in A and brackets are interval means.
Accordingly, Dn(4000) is 1.13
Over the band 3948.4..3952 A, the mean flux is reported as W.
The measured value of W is 0.729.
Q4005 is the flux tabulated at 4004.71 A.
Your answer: 0.744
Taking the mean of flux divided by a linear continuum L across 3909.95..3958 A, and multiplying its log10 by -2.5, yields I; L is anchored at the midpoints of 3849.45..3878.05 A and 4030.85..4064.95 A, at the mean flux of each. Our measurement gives 0.04 mag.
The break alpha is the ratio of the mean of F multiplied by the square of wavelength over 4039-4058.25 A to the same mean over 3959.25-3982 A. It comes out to 1.33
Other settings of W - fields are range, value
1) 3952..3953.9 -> 0.753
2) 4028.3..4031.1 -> 0.783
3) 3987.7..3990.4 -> 0.776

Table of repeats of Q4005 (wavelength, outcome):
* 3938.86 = 0.727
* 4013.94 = 0.755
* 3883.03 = 0.674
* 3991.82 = 0.781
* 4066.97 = 0.768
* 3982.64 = 0.73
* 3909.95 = 0.741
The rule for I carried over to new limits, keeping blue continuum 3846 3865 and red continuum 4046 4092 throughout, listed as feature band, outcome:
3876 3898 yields 0.19 mag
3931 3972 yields 0.15 mag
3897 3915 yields 0.02 mag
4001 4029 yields -0.01 mag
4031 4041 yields -0.05 mag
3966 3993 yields 0.16 mag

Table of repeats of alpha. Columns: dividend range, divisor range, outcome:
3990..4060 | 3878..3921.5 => 1.17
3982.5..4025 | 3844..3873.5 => 1.08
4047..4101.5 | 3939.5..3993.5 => 1.11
